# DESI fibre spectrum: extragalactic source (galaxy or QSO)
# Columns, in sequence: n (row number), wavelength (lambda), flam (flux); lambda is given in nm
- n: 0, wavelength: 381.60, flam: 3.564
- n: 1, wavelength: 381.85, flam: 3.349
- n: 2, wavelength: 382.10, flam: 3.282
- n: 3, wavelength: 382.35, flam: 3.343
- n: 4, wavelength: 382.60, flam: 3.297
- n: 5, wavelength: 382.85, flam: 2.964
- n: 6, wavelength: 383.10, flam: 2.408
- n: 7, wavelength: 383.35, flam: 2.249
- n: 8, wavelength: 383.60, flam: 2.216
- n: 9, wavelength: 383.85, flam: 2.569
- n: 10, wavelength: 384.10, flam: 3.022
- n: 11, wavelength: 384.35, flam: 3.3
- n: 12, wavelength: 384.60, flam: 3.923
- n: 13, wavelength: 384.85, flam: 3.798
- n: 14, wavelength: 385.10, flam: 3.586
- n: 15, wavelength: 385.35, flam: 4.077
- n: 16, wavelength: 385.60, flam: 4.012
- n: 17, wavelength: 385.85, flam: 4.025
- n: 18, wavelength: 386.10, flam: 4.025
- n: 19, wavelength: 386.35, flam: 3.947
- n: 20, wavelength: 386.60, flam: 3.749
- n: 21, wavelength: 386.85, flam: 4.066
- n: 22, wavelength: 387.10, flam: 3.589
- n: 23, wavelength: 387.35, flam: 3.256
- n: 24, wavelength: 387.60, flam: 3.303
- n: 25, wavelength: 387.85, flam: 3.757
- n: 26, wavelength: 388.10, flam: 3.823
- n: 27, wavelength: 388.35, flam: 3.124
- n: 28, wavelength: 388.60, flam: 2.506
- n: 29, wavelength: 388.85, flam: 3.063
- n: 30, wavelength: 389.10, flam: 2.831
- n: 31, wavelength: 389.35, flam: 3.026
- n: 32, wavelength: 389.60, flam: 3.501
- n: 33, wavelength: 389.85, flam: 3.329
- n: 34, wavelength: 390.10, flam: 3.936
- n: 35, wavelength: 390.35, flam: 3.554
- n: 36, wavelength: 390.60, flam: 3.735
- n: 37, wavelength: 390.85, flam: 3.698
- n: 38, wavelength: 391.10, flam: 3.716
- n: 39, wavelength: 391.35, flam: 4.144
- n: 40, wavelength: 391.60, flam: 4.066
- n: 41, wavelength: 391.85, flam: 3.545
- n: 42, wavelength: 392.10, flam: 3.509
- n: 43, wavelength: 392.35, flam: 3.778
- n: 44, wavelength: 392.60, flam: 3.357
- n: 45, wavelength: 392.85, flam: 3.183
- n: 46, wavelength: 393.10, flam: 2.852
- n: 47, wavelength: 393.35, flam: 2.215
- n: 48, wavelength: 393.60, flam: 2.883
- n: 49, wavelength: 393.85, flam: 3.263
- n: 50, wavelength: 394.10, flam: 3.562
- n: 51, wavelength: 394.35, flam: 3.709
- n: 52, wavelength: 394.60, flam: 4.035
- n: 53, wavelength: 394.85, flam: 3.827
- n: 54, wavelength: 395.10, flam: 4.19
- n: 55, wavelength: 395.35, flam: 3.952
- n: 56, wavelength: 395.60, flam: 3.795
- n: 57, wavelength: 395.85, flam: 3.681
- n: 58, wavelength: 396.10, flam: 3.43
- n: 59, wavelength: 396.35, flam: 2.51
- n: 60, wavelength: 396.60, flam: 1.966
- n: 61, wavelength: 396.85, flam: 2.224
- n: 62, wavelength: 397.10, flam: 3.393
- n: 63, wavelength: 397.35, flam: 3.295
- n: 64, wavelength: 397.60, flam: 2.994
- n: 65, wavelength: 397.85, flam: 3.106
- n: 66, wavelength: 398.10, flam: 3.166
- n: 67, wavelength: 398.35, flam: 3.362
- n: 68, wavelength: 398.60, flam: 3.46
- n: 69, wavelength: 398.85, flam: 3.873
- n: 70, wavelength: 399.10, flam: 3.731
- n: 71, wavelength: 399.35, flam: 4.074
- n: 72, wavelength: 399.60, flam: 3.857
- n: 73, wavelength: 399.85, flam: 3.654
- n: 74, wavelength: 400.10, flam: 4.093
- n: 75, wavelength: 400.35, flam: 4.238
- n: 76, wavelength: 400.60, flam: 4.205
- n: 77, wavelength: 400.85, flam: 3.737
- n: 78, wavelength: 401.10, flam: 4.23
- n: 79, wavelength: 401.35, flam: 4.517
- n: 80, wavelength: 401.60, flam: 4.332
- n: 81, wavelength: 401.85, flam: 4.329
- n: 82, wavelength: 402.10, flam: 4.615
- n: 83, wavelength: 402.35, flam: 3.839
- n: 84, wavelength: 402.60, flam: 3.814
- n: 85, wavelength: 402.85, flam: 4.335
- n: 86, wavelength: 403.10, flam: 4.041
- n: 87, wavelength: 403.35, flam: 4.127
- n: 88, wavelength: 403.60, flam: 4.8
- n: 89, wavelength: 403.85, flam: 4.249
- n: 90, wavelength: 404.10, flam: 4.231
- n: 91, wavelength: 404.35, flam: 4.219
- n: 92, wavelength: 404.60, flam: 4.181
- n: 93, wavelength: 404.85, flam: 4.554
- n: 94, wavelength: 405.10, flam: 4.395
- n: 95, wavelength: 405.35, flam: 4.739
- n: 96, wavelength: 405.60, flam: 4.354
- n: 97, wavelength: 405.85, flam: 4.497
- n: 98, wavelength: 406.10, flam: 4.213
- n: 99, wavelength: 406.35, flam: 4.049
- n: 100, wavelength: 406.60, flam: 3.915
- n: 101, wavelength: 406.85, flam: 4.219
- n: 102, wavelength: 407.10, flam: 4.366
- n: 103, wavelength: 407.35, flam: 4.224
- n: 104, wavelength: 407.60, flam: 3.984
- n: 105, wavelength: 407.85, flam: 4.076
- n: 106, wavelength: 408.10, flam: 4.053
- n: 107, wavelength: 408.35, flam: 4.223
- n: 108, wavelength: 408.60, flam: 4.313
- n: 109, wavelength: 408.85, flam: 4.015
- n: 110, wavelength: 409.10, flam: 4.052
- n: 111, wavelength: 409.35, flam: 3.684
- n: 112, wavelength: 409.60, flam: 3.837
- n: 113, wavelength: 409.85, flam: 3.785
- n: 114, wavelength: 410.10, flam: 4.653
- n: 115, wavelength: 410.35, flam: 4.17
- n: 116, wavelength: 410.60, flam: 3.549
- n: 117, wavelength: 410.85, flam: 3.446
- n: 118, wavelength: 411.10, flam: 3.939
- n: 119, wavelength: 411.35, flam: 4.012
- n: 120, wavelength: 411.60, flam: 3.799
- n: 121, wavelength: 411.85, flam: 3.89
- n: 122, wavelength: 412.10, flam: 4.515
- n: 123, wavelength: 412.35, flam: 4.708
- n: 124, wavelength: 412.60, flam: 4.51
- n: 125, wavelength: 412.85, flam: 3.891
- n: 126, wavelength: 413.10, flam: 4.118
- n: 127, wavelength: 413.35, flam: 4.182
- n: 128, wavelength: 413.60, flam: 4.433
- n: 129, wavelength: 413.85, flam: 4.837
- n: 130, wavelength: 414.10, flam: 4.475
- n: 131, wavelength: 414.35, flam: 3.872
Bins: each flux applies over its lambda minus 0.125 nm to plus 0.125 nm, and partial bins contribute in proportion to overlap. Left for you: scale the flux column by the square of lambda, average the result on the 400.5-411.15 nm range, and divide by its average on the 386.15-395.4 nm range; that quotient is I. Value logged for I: 1.3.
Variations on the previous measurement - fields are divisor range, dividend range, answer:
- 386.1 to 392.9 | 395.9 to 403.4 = 1.10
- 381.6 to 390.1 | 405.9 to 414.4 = 1.39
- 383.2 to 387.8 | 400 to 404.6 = 1.32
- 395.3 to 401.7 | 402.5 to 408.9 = 1.23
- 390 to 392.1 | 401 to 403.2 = 1.18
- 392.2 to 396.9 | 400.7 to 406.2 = 1.36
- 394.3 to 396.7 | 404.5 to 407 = 1.29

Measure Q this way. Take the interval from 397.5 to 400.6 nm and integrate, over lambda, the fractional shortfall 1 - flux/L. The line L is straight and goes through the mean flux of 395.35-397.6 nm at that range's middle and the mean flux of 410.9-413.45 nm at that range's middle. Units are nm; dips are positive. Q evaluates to -0.38 nm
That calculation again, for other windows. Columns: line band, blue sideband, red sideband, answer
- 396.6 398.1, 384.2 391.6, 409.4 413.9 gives 0.35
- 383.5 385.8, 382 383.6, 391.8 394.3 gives -0.39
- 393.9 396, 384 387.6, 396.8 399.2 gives -0.26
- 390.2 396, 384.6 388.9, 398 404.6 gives 0.37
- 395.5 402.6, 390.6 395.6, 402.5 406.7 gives 0.56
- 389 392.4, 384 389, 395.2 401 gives -0.05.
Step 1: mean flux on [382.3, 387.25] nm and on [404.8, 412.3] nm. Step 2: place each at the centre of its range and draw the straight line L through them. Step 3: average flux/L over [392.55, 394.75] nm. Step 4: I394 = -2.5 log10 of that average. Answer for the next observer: 0.14 mag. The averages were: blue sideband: 3.41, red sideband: 4.12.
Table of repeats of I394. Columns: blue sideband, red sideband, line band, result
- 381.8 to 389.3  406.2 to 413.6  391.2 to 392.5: -0.08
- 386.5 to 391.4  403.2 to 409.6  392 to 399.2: 0.13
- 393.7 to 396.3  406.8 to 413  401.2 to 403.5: -0.09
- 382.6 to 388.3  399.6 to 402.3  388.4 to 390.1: 0.16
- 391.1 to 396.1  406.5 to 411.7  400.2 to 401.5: -0.11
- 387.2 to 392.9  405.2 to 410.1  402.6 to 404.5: -0.07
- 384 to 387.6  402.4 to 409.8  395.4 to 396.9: 0.29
